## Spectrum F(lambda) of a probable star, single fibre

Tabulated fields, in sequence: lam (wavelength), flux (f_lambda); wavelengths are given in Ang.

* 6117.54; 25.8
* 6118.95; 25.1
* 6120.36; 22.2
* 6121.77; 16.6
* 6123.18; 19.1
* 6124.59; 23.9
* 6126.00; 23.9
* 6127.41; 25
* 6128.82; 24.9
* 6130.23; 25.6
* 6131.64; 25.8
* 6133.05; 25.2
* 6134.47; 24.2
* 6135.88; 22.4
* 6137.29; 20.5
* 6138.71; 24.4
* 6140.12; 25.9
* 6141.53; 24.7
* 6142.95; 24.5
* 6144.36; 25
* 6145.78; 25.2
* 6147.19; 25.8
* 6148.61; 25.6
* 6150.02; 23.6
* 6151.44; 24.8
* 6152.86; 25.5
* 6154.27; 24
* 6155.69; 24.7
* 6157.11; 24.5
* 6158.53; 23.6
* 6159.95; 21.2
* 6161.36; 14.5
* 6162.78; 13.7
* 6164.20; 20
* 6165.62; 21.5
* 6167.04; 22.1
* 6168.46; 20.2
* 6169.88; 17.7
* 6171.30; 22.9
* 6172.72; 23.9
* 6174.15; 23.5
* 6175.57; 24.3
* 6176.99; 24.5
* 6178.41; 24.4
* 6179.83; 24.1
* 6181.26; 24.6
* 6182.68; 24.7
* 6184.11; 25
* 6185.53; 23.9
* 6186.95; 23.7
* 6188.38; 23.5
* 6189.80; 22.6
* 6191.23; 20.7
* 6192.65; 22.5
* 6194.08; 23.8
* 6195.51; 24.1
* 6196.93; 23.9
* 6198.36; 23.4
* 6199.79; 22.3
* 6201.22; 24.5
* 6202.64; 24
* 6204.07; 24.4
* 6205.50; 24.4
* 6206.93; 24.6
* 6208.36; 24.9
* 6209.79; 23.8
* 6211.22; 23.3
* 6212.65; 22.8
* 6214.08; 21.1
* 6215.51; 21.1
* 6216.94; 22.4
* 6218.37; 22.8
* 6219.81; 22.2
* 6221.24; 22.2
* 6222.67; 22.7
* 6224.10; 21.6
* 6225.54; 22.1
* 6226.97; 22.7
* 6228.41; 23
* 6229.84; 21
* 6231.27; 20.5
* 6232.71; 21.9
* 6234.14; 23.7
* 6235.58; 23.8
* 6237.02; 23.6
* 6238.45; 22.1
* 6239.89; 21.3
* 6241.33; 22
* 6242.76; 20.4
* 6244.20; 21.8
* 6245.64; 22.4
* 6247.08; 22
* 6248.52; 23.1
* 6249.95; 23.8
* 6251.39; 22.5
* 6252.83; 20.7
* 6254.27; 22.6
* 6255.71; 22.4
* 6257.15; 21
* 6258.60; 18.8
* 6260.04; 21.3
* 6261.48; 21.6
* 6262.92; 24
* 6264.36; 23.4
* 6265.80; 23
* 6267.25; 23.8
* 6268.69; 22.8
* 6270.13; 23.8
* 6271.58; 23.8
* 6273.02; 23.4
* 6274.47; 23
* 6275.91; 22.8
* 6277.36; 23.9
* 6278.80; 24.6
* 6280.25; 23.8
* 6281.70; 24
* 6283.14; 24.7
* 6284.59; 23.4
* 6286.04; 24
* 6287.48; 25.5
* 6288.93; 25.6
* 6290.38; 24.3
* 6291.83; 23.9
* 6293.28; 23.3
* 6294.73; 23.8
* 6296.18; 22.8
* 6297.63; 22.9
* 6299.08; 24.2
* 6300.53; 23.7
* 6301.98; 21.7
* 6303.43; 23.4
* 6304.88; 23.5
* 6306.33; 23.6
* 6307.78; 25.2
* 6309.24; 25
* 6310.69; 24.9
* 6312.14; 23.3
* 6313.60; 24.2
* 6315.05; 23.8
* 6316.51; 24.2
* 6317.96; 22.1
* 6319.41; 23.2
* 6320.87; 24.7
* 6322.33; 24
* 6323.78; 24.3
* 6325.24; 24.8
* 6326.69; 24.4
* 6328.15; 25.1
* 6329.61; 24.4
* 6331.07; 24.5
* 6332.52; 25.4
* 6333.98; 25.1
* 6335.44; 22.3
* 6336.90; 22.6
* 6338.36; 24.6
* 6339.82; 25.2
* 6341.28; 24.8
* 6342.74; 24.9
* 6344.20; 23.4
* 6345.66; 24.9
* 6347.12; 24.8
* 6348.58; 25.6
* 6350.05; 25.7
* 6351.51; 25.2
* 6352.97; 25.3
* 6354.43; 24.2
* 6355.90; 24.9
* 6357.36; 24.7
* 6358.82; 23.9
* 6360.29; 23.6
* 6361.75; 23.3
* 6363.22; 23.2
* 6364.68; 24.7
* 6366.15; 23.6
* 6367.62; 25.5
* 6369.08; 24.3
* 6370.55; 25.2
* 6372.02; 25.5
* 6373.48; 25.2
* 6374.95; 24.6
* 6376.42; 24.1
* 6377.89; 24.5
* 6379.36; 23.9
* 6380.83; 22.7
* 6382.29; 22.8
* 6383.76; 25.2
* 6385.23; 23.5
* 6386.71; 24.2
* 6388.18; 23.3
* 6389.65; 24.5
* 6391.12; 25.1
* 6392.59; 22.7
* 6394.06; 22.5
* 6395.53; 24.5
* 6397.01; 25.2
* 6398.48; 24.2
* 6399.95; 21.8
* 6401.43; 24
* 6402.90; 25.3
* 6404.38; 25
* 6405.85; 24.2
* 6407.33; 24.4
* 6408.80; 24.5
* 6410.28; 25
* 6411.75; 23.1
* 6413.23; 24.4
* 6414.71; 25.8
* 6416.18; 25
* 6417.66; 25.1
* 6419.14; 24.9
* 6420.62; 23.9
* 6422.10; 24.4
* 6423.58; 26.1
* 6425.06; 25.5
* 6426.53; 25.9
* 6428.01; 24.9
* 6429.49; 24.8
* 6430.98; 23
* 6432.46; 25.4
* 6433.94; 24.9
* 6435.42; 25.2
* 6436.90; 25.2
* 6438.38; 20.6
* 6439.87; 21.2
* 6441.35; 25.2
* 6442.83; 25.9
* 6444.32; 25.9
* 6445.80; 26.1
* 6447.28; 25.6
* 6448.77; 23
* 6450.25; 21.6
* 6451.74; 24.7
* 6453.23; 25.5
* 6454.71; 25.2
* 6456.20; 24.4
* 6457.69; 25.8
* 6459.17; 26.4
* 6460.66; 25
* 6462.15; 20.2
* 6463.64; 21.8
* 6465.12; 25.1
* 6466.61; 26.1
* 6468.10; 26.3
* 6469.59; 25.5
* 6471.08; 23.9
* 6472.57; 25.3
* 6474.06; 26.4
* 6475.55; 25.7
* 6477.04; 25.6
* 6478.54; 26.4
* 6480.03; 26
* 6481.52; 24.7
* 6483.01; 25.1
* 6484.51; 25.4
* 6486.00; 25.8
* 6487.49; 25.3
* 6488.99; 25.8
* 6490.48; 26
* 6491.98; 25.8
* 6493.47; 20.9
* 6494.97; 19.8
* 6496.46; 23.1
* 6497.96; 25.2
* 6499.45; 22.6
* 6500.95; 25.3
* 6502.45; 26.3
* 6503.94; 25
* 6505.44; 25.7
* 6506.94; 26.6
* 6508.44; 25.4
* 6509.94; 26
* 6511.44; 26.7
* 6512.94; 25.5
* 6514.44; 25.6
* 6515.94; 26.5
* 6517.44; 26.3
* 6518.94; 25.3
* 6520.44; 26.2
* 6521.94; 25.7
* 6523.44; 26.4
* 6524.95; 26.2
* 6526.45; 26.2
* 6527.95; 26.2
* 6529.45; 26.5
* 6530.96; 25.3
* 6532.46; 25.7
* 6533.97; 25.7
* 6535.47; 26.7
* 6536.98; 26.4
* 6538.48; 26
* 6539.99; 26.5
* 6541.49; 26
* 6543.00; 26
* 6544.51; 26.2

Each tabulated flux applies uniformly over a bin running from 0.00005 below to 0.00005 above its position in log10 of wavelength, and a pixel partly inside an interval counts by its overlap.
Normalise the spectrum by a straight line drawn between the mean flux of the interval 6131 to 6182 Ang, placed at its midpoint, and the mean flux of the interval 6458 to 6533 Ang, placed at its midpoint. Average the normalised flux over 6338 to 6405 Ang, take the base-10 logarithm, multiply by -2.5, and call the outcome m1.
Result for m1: 0.01 mag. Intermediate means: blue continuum 23.1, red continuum 25.2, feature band 24.3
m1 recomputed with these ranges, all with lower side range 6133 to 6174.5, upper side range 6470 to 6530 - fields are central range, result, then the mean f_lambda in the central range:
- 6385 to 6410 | 0.023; 24.1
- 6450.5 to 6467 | 0.027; 24.4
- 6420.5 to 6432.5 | -0.003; 24.9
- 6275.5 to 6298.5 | -0.009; 24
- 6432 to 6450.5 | 0.025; 24.4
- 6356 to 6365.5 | 0.016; 24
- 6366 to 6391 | 0.007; 24.3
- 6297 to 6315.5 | 0.005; 23.8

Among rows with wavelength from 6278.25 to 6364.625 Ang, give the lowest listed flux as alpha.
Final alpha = 21.7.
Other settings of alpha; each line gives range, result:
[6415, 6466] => 20.2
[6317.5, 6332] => 22.1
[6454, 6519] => 19.8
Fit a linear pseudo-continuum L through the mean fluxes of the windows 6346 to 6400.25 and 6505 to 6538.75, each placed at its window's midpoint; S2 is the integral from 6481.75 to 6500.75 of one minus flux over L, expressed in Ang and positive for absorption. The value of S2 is 1.0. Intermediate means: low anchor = 24.3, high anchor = 26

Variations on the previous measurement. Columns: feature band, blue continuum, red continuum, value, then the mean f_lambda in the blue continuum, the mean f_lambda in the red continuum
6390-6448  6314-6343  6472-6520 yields 0.56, 24.2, 25.2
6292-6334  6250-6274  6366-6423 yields -1.42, 22.5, 24.3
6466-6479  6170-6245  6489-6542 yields -0.28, 23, 25.5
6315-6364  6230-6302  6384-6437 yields -1.26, 22.9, 24.5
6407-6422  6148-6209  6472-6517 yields 0.02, 23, 25.2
